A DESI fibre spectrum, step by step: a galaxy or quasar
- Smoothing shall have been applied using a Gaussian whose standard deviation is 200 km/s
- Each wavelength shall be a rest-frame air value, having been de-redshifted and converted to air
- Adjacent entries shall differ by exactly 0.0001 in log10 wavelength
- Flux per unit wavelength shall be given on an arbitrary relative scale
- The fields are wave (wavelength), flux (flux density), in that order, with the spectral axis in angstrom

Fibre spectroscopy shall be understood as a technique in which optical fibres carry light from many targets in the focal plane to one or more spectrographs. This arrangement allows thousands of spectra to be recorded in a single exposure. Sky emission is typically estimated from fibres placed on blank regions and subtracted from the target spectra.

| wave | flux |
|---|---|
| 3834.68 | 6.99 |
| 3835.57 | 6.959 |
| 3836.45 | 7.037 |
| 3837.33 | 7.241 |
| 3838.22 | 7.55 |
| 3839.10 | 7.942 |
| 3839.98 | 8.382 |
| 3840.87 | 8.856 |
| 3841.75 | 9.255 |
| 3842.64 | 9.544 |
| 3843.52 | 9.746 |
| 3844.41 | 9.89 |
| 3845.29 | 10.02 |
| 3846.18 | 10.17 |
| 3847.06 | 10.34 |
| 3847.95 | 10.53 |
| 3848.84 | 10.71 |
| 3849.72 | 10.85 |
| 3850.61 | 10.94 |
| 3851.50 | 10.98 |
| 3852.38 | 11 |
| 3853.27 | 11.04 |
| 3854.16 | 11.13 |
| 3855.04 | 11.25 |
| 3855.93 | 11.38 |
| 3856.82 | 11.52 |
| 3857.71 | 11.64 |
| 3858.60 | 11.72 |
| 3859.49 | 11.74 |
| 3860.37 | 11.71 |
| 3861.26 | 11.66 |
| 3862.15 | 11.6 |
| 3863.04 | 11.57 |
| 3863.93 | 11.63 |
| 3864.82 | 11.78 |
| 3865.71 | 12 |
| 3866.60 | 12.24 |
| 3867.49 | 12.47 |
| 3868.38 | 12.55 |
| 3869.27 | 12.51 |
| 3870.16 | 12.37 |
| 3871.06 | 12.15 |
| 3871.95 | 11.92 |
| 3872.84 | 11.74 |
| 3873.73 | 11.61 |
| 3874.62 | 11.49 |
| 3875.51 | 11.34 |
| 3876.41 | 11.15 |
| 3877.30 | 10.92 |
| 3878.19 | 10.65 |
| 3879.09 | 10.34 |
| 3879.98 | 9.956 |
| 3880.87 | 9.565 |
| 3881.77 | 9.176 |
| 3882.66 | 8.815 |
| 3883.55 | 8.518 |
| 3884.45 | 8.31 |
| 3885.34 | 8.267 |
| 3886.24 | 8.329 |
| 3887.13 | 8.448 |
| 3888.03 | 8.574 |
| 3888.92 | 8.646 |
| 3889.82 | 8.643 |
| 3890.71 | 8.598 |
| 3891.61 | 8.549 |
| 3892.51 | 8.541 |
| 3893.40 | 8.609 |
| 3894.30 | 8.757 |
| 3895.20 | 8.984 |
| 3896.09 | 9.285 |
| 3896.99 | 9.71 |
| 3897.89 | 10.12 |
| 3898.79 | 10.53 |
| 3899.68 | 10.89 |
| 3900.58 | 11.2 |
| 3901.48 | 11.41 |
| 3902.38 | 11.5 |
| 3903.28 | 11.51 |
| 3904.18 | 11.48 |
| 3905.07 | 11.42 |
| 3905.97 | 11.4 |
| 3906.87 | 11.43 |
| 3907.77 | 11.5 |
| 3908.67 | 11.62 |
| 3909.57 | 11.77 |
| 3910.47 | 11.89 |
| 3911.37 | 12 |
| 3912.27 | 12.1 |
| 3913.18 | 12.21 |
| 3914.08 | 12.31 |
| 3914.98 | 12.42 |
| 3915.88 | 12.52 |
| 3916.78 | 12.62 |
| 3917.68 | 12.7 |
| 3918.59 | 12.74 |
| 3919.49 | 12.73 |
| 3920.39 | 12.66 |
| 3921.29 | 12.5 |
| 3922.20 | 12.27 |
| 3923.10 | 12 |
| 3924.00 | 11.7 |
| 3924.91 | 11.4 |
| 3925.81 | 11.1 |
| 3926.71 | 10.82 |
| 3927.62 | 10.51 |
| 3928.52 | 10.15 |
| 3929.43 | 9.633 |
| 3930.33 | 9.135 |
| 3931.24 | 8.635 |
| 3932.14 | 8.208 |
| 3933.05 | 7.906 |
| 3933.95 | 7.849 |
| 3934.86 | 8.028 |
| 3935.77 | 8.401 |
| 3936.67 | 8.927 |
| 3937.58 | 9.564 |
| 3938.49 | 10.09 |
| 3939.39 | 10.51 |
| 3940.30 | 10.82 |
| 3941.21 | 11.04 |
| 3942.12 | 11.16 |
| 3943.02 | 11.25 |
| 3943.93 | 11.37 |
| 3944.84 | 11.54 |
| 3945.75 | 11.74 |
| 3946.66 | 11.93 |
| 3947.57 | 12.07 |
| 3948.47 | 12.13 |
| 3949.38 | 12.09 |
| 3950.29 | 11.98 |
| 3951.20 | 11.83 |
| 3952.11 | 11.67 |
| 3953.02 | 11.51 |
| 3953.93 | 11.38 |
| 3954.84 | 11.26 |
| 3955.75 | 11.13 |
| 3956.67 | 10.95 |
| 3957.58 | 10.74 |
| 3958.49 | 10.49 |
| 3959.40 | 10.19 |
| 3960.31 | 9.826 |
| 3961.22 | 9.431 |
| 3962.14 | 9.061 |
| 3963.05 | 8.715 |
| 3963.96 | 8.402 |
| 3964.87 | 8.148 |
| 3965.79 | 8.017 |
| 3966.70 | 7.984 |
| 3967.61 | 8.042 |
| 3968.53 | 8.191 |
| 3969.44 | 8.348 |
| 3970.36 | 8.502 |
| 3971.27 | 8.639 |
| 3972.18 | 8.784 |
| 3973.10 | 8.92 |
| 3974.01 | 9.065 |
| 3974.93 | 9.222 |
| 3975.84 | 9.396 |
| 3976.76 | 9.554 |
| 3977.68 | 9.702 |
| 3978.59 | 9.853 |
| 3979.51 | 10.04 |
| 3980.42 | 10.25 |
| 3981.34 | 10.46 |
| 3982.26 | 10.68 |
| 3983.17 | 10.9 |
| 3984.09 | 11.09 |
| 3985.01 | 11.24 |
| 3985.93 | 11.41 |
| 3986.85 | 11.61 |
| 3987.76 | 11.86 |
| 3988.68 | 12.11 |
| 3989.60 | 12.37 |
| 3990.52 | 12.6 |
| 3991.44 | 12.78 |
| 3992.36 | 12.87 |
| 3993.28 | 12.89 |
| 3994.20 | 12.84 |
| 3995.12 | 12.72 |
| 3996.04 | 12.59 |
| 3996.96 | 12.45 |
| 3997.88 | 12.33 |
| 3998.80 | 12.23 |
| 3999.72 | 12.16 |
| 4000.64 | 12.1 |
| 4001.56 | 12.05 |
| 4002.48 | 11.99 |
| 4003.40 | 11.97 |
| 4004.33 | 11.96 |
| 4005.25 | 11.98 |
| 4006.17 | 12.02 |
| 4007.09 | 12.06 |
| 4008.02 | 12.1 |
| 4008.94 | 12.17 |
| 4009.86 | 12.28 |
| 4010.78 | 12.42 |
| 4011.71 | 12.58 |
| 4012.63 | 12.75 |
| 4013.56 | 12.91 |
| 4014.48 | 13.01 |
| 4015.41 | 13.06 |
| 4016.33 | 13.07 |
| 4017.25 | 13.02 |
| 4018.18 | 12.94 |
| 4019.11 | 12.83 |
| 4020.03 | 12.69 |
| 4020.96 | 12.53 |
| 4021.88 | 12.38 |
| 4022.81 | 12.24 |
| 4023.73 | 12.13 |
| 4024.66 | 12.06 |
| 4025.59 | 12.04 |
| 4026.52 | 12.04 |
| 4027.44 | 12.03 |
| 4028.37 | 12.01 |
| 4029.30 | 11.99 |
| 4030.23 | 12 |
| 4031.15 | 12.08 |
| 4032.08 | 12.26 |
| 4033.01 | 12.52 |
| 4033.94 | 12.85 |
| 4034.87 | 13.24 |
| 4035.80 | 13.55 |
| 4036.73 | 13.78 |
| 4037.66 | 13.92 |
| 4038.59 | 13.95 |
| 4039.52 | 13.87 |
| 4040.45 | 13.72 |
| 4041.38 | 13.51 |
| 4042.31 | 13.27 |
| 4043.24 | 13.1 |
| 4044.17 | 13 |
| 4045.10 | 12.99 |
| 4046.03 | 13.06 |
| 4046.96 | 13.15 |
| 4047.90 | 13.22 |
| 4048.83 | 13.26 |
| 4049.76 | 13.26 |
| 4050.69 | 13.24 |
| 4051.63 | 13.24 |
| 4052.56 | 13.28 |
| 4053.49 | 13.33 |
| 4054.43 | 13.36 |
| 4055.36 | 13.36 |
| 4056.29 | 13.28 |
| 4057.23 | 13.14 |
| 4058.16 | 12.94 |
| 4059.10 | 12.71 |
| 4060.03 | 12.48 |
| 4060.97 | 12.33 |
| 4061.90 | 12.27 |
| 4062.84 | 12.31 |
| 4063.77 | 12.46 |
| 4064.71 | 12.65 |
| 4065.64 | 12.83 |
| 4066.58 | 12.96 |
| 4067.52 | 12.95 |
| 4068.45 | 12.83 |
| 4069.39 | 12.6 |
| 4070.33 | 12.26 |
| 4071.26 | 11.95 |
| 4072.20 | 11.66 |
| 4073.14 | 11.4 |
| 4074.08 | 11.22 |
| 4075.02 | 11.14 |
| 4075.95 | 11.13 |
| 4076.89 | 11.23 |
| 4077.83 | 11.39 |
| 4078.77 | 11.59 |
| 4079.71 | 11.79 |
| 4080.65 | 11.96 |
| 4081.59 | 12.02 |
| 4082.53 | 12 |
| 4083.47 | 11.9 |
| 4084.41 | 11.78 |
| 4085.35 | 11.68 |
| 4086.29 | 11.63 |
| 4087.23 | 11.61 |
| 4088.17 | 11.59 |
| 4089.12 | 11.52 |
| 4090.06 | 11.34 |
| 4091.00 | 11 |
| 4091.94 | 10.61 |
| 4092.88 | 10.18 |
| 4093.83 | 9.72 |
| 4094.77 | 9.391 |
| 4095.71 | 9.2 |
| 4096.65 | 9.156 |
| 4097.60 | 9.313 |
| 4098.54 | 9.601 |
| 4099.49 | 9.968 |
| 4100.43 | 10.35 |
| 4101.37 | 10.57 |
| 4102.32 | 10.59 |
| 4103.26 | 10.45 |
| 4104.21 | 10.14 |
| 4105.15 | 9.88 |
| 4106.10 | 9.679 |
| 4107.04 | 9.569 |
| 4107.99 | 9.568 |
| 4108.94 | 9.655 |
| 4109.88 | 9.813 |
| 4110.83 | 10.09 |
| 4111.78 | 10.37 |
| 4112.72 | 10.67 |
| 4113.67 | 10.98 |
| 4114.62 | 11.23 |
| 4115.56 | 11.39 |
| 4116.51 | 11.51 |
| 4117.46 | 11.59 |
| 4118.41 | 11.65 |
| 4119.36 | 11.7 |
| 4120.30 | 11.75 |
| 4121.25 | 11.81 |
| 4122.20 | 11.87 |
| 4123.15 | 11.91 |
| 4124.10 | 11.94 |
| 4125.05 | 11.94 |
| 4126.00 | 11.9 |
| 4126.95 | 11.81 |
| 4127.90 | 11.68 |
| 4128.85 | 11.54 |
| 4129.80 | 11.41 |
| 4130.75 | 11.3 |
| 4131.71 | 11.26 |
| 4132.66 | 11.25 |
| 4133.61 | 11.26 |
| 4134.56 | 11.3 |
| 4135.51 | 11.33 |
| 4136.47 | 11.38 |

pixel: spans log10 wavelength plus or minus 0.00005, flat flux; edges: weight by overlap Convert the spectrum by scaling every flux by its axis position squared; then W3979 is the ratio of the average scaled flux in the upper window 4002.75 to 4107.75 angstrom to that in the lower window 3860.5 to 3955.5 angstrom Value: 1.2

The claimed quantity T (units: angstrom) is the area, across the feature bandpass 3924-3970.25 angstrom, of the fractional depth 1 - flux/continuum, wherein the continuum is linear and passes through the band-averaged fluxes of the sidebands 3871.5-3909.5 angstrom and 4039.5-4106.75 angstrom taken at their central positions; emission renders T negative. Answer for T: 2.3 angstrom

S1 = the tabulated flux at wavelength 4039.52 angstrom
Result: 13.87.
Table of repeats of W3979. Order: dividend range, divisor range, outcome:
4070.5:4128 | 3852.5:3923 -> 1.11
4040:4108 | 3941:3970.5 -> 1.21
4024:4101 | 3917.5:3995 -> 1.22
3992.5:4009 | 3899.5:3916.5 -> 1.10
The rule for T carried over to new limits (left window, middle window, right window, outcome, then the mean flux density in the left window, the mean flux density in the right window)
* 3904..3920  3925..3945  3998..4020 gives 3.8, 12.1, 12.4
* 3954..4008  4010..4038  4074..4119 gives -5.0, 10.7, 10.8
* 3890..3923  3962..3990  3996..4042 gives 5.5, 11.2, 12.6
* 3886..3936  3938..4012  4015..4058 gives 5.2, 10.6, 12.9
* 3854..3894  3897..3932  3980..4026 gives -1.1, 10.6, 12.2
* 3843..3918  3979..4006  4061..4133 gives -2.1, 10.8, 11.2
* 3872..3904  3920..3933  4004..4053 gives -0.1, 9.83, 12.8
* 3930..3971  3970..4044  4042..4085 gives -4.6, 10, 12.5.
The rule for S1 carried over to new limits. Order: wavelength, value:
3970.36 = 8.502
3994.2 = 12.84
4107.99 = 9.568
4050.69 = 13.24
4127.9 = 11.68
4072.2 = 11.66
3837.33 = 7.241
